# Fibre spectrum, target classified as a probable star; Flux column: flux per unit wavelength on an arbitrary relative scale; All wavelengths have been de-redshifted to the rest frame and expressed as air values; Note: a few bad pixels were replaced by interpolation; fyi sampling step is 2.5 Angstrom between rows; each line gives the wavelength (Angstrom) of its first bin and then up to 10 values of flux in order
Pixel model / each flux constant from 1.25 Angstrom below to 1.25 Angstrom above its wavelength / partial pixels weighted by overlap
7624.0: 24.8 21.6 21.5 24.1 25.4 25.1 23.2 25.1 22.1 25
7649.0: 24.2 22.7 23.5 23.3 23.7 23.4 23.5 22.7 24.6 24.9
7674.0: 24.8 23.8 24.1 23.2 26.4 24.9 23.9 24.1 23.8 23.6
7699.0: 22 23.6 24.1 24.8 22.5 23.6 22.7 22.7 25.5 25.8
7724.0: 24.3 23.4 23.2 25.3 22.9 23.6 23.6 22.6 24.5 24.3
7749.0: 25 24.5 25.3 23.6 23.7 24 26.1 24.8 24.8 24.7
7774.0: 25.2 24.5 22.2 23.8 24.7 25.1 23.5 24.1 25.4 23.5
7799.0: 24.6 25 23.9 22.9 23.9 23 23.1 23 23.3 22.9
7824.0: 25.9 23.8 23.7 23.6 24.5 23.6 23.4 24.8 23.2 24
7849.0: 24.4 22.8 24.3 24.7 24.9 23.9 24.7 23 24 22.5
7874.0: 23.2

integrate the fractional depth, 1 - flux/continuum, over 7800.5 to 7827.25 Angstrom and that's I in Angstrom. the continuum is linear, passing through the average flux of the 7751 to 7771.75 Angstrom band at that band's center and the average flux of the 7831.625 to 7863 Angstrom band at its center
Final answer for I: 0.6 Angstrom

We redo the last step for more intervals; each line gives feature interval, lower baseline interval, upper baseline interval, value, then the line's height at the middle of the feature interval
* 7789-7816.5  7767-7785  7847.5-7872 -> 0.3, 24.2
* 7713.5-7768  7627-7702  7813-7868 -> -0.7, 23.9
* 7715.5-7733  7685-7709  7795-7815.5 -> -0.4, 23.8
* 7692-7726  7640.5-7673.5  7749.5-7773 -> 0.6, 24.2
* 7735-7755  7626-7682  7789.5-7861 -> -0.2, 23.8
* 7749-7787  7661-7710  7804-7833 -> -1.2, 23.7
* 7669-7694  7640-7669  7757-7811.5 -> -0.7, 23.7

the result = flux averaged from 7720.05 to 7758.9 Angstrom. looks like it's 24.1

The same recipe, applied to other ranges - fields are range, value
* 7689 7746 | 23.7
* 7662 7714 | 23.9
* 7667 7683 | 24.2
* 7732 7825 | 24.1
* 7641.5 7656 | 23.6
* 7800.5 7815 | 23.6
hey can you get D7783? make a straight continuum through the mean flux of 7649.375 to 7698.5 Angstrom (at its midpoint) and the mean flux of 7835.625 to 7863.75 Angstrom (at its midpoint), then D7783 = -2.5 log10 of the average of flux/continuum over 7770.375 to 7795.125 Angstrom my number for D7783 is -0.01 mag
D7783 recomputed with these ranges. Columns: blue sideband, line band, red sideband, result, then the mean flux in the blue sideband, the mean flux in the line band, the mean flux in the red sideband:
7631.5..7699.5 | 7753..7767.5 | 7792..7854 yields -0.03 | 24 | 24.6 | 23.9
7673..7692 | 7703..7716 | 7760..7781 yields 0.04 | 24.4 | 23.5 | 24.5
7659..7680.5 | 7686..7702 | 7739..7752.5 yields 0.02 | 23.9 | 23.6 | 24.1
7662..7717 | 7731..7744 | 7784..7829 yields 0.01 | 23.8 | 23.6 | 23.9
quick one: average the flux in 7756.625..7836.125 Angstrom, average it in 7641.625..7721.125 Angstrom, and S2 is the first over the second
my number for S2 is 1.0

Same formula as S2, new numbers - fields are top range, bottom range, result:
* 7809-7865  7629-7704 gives 1.00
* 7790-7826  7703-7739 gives 1.00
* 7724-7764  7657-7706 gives 1.00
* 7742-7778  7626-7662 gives 1.04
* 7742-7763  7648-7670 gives 1.04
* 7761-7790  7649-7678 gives 1.03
